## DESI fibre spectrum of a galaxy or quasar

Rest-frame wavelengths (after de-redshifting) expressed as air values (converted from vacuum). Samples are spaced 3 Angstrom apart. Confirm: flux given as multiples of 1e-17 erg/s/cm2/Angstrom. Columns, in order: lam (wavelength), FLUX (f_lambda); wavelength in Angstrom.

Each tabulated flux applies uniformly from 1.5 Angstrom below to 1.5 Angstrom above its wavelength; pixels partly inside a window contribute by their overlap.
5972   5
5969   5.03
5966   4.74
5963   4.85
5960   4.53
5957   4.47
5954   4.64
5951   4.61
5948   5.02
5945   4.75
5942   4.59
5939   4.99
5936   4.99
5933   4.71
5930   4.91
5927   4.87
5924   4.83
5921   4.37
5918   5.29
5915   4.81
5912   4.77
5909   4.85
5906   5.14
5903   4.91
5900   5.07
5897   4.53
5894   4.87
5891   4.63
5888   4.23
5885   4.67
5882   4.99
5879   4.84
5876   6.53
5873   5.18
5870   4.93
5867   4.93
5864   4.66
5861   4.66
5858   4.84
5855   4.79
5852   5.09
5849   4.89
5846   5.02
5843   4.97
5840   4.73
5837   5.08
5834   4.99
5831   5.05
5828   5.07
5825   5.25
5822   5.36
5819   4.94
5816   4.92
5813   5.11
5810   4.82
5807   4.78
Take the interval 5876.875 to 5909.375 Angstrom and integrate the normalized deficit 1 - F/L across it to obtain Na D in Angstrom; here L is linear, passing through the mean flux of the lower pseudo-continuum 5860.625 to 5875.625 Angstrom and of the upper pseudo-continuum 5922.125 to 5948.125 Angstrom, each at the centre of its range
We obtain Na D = 0.79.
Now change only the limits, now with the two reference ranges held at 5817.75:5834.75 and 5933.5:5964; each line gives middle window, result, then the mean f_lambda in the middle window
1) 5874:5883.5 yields -0.9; 5.44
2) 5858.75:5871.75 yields 0.5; 4.81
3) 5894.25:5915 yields 0.0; 4.87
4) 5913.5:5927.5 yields 0.0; 4.83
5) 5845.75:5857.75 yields 0.3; 4.93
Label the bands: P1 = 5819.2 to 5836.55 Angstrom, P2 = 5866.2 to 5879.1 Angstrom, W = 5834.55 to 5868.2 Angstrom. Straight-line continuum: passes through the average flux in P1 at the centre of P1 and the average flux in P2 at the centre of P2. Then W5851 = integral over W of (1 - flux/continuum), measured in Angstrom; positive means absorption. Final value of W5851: 2.3 Angstrom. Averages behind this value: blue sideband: 5.12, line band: 4.88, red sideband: 5.35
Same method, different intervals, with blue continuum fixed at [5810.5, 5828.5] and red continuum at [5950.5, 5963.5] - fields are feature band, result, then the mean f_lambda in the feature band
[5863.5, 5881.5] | -1.1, 5.2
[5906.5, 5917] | -0.2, 4.86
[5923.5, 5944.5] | -0.7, 4.84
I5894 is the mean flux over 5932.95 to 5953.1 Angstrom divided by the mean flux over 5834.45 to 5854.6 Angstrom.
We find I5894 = 0.97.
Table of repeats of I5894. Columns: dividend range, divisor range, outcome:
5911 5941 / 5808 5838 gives 0.96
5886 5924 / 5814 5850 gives 0.95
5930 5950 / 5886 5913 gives 1.01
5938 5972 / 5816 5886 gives 0.95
